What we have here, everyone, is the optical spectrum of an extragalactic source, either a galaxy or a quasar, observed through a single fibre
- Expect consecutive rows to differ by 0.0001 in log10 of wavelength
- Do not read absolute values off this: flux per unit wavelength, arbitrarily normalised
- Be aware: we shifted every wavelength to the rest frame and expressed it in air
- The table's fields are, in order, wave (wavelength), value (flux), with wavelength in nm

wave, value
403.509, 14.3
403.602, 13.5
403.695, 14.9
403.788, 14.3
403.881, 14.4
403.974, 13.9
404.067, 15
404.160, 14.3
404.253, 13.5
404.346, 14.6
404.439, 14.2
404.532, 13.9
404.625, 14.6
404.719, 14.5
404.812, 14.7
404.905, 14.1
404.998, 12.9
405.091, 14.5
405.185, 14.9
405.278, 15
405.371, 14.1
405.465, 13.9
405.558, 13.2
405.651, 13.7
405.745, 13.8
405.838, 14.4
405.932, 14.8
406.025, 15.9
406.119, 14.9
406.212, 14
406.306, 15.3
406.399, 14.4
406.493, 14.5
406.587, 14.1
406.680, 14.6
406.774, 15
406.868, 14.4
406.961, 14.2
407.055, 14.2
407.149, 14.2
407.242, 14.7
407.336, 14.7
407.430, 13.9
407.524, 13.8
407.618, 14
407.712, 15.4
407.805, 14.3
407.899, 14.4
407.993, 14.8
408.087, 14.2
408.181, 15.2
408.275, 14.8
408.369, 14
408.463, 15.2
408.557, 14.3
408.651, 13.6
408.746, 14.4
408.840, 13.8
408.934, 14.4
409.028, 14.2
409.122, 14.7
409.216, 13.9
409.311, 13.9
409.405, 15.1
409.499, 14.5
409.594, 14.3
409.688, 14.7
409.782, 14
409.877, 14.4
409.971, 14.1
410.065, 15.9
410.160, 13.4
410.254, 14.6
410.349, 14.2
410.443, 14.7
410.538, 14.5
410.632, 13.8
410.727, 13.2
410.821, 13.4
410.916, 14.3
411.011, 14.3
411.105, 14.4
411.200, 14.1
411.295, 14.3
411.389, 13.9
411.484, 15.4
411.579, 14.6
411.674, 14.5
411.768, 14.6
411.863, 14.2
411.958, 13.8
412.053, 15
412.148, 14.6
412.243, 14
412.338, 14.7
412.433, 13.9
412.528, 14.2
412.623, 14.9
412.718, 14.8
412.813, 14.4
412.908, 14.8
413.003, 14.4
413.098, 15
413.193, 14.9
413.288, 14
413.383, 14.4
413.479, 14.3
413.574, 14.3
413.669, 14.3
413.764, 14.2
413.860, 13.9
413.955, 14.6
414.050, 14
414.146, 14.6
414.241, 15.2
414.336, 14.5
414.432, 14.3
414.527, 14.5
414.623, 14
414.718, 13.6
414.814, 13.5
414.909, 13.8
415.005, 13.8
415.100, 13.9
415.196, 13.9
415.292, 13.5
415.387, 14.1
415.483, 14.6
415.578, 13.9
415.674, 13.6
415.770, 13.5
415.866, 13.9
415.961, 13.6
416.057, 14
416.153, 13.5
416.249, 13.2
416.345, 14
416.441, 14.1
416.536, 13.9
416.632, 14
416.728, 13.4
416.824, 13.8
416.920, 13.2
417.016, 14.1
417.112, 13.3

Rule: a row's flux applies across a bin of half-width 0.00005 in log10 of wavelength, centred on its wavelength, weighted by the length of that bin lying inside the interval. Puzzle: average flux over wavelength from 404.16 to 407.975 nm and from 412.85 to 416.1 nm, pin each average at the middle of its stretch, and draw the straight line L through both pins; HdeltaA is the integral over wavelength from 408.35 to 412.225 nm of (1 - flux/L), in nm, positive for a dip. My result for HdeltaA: -0.02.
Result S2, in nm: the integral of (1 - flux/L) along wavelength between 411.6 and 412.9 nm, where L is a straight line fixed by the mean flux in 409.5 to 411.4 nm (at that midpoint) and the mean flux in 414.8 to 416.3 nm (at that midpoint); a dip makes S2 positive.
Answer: -0.03 nm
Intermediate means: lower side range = 14.2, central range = 14.4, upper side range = 13.8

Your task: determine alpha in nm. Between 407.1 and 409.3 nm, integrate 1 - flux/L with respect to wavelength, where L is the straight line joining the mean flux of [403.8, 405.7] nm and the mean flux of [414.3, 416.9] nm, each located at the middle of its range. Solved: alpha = -0.05 nm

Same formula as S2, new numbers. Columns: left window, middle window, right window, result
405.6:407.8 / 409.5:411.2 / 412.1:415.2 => 0.016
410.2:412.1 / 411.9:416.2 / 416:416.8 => -0.063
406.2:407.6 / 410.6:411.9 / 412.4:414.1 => 0.017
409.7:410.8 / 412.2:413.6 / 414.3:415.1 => -0.037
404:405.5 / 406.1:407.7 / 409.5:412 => -0.014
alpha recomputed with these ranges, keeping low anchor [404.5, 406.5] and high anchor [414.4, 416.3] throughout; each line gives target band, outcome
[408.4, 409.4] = -0.01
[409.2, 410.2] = -0.02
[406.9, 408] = -0.01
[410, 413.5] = -0.09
